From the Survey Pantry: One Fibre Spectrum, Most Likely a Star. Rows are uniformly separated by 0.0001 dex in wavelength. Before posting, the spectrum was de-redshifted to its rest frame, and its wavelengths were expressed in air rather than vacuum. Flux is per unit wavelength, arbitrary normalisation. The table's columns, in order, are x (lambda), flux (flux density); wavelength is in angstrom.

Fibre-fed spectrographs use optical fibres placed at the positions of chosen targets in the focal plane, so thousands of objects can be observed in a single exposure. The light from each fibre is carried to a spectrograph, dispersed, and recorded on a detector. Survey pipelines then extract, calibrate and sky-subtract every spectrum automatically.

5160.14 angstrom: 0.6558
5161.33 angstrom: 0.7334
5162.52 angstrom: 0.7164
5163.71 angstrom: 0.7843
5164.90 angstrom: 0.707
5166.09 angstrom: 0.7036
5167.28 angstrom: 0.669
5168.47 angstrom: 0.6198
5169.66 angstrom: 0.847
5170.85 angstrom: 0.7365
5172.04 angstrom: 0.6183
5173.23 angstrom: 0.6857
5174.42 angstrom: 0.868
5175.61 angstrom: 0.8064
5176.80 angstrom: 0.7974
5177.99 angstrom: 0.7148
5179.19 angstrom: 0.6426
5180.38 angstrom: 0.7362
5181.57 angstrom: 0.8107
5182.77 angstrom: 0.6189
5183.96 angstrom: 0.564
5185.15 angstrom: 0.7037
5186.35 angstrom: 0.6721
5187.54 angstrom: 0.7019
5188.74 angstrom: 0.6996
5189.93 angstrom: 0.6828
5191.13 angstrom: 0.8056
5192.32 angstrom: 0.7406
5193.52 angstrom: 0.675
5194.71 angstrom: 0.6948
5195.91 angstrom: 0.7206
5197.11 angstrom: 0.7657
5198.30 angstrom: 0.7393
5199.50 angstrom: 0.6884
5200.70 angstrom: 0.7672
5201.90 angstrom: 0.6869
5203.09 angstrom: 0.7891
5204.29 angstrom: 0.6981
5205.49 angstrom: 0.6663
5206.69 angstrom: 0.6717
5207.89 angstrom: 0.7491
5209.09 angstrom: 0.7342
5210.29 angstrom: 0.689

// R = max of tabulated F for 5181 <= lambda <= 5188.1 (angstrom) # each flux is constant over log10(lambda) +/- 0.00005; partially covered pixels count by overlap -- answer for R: 0.8107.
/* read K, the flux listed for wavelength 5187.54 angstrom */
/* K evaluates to 0.7019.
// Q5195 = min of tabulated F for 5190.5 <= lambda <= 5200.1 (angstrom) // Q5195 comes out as 0.675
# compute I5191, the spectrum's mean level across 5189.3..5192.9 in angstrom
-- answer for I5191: 0.744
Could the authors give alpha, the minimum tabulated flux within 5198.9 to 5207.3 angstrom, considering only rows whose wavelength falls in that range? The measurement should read 0.6663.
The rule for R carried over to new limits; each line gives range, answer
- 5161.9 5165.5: 0.7843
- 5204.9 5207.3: 0.6717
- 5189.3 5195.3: 0.8056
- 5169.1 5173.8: 0.847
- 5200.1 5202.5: 0.7672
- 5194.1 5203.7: 0.7891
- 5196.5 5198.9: 0.7657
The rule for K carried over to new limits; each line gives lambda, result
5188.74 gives 0.6996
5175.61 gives 0.8064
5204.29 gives 0.6981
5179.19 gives 0.6426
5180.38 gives 0.7362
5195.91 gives 0.7206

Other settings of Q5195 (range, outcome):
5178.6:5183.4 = 0.6189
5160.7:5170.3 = 0.6198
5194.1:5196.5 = 0.6948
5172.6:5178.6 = 0.6857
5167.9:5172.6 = 0.6183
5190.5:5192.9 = 0.7406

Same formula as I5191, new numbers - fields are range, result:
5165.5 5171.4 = 0.715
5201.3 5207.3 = 0.703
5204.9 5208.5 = 0.695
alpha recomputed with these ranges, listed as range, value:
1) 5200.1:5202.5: 0.6869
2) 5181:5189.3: 0.564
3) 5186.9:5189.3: 0.6996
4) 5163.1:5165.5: 0.707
